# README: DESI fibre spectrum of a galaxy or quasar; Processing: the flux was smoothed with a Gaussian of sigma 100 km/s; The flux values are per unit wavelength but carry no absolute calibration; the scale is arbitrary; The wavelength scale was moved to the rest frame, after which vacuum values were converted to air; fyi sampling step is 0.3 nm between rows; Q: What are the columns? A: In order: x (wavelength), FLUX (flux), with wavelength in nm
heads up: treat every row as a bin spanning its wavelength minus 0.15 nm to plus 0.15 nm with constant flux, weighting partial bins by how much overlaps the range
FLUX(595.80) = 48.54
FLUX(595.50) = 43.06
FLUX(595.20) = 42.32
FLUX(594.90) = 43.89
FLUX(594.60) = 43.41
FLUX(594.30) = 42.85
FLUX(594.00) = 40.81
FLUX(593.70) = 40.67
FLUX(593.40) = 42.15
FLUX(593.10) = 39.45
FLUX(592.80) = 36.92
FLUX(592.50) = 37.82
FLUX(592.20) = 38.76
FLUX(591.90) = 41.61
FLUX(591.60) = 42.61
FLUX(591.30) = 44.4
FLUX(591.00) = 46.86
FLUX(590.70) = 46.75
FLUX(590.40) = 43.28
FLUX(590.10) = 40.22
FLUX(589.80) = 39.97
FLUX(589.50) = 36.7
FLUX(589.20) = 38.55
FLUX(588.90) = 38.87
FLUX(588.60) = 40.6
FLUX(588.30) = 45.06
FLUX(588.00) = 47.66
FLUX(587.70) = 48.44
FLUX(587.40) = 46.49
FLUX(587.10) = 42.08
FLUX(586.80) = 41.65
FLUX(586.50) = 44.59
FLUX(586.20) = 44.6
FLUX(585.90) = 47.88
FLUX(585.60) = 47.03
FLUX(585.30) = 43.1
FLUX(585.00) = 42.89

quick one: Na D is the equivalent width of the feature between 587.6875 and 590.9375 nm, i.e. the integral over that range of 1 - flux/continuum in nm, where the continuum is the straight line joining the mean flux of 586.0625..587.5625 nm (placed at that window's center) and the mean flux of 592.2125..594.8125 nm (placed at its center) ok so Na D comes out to 0.03 nm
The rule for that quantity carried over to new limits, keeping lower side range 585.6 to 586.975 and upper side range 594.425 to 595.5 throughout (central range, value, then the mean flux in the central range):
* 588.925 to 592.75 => 0.238 nm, 41.3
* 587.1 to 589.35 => 0.048 nm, 43.6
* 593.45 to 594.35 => 0.042 nm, 41.4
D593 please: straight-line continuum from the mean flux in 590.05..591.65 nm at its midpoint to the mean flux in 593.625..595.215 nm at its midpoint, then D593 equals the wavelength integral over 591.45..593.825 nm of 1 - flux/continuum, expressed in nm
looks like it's 0.185 nm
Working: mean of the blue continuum 44.3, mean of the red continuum 42.4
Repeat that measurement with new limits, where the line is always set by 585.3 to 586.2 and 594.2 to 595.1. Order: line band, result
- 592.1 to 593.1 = 0.14 nm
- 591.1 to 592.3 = 0.06 nm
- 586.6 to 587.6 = 0.05 nm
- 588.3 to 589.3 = 0.11 nm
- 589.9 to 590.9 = 0.03 nm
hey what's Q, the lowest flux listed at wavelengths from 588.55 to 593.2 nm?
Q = 36.7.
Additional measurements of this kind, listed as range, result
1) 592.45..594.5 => 36.92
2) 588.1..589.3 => 38.55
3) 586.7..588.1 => 41.65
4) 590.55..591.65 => 42.61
